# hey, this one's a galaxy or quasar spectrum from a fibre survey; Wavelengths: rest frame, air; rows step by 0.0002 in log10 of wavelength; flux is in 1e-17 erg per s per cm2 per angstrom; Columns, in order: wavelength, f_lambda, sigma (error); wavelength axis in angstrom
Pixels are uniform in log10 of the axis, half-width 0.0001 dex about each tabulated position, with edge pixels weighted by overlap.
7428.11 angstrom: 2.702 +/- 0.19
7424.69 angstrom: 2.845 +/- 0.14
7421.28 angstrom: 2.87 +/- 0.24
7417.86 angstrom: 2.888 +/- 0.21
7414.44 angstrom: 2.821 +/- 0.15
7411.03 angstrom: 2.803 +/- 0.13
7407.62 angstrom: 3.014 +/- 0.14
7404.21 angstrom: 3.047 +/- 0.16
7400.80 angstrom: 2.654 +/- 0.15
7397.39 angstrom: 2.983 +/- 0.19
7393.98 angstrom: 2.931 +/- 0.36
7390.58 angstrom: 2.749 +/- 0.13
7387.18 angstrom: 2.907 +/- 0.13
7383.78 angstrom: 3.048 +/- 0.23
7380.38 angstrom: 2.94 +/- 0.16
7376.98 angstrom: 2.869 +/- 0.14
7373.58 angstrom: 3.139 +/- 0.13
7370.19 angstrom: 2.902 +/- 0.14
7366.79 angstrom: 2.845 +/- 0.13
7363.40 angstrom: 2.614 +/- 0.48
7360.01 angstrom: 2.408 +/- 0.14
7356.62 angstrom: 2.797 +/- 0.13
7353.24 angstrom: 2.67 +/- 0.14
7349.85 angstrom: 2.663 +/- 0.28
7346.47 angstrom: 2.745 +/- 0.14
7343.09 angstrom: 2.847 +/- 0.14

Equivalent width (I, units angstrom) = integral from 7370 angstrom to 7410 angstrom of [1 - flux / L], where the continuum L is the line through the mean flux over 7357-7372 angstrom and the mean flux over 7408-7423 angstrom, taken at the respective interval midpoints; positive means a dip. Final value -2.1 angstrom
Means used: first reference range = 2.7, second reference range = 2.86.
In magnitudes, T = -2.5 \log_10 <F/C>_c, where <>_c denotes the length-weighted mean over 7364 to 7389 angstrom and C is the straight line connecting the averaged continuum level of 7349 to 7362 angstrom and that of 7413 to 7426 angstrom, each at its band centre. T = -0.09 mag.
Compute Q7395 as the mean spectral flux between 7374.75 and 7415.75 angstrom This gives 2.9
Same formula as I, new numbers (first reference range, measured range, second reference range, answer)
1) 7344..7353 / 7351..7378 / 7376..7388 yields 0.47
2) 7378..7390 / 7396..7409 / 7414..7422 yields -0.11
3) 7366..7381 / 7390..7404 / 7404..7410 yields 0.59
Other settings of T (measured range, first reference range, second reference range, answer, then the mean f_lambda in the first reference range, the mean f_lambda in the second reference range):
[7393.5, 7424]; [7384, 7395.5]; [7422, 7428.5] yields -0.02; 2.89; 2.81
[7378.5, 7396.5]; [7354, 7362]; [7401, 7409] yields -0.03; 2.61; 2.96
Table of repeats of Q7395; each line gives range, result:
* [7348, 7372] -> 2.7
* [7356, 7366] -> 2.61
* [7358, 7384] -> 2.83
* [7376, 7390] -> 2.93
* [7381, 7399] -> 2.92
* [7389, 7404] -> 2.85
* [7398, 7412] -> 2.89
